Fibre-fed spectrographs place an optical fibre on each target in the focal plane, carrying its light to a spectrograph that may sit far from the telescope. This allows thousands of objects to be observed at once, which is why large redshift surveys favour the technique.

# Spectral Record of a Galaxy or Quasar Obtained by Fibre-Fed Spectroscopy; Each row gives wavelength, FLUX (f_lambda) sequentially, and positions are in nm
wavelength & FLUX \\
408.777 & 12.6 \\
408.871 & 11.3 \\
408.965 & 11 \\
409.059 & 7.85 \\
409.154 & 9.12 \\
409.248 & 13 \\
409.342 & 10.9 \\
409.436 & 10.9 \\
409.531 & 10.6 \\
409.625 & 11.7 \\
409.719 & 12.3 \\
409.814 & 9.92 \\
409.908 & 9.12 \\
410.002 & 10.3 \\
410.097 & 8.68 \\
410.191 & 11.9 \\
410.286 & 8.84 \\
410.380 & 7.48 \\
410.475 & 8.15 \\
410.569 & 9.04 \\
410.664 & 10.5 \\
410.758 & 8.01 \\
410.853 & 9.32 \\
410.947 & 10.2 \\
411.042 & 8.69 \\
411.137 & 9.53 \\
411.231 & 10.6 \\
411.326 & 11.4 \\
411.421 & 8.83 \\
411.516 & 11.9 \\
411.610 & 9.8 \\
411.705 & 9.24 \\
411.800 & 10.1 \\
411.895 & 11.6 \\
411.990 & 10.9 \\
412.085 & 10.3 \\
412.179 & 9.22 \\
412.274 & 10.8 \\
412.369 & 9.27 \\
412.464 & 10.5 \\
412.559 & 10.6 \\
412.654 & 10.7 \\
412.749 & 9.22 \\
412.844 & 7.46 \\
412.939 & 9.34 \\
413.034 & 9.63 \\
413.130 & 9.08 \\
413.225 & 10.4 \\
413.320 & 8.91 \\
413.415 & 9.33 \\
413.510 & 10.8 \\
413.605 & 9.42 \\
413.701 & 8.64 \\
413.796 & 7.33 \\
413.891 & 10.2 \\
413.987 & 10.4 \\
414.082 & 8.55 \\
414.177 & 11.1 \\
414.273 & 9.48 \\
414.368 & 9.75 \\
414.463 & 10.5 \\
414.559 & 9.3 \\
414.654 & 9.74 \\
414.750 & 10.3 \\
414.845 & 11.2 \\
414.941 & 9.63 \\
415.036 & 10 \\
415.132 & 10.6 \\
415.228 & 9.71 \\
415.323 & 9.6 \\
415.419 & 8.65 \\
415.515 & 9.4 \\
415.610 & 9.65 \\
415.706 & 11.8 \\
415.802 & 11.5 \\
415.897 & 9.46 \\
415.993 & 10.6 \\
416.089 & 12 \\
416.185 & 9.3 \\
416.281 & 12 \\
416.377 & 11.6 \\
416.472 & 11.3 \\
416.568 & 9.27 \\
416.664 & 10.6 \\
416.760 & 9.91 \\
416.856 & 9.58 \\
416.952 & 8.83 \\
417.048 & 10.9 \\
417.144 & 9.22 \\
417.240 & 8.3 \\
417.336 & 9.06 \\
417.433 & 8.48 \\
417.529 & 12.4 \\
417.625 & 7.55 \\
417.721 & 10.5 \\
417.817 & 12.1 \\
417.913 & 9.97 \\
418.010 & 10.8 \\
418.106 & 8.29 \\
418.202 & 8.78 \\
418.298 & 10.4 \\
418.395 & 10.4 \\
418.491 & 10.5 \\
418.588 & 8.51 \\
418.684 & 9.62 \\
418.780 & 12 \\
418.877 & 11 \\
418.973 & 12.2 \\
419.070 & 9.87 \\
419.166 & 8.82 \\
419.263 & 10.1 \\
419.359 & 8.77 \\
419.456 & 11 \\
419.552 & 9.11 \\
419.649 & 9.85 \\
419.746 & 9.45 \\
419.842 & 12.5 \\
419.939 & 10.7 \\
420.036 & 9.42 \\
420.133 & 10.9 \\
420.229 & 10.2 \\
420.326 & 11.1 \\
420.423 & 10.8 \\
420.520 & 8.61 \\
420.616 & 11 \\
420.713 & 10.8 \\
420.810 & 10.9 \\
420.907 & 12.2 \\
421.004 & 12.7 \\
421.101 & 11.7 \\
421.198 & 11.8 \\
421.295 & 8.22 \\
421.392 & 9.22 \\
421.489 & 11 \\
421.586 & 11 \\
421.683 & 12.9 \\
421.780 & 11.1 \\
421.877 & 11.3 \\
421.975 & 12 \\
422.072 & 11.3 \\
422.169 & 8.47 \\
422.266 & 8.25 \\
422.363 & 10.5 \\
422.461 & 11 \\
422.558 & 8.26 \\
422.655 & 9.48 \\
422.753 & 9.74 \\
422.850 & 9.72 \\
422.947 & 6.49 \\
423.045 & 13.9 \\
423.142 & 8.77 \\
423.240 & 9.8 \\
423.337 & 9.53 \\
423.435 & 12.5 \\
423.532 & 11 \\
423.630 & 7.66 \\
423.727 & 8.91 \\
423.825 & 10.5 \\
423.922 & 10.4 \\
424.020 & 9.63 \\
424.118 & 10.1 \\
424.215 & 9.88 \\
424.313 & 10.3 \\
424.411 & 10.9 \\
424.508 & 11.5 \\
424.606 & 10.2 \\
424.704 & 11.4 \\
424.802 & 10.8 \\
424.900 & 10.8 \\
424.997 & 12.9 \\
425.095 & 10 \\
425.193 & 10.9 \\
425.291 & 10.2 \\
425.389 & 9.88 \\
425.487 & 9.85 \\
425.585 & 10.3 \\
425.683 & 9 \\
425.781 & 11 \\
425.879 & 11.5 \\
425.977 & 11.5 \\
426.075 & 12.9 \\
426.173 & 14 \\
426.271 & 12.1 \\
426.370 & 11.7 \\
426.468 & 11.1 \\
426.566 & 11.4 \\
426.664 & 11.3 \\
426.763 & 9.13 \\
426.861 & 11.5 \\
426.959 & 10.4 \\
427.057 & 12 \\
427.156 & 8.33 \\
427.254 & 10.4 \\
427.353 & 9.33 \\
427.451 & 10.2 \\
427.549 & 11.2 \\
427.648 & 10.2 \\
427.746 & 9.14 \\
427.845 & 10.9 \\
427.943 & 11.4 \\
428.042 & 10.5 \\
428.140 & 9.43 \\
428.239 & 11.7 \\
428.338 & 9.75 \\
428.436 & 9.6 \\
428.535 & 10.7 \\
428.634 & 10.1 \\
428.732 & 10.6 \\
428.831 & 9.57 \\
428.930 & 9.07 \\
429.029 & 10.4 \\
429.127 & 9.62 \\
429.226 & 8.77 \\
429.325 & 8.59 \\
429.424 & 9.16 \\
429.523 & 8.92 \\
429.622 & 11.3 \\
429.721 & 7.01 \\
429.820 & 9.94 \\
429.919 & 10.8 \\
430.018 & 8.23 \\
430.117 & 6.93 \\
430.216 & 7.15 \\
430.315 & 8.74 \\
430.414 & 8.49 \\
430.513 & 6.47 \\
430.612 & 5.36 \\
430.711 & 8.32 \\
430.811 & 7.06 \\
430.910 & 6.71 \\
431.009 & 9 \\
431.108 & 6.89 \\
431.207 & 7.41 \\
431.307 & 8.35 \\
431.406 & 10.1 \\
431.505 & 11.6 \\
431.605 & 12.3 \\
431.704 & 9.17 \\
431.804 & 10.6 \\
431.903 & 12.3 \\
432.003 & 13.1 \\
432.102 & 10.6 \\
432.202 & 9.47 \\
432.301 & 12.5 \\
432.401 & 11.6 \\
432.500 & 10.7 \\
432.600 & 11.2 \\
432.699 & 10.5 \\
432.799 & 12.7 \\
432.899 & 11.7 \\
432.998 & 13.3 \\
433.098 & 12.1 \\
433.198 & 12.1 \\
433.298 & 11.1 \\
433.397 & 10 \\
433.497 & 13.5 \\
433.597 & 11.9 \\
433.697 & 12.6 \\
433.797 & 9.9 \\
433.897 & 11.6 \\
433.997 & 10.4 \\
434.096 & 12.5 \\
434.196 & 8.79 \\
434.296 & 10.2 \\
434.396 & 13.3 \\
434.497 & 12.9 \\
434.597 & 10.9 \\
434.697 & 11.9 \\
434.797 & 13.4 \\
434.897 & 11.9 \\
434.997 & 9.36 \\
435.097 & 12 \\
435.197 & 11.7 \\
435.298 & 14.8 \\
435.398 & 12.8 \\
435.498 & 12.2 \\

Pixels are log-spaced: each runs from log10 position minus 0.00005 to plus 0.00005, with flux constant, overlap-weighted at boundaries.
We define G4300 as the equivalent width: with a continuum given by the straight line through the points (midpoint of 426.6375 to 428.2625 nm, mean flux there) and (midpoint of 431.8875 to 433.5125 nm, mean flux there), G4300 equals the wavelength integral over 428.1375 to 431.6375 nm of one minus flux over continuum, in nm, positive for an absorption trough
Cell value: 0.626 nm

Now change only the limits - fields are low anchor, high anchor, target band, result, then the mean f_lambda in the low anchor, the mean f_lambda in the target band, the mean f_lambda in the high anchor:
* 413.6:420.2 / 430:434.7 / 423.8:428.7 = -0.23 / 10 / 10.7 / 10.3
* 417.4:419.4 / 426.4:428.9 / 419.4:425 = -0.12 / 10.1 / 10.4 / 10.4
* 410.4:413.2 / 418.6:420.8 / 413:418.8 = 0.07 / 9.77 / 9.94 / 10.3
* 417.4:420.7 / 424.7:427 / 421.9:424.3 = 0.17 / 10.2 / 9.93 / 11.1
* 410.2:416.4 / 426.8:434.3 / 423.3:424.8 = -0.05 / 9.87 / 10.3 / 10.1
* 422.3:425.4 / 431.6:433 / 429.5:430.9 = 0.37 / 10.2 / 8.14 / 11.4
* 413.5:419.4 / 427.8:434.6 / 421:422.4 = -0.09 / 10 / 10.7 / 10.1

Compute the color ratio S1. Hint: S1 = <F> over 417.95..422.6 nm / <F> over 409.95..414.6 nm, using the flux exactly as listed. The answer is 1.07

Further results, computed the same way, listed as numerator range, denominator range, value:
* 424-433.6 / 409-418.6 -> 1.03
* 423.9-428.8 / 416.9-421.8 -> 1.04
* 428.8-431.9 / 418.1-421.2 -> 0.85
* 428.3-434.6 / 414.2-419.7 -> 1.00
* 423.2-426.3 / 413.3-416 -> 1.08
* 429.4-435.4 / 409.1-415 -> 1.06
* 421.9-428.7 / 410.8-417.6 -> 1.05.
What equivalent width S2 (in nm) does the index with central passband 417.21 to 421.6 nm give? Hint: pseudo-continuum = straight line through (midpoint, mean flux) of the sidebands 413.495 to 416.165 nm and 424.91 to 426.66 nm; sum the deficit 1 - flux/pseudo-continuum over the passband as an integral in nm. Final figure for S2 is 0.083 nm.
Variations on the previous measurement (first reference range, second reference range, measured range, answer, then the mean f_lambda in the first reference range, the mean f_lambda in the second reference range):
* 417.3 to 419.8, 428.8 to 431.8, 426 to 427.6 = -0.34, 9.99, 8.74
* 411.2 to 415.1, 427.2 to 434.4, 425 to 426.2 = -0.11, 9.89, 10.1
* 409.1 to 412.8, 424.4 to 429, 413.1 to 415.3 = 0.10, 10.1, 10.7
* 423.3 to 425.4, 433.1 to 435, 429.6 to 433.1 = 0.50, 10.5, 11.6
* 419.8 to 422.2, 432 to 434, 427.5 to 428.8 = 0.10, 10.9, 11.5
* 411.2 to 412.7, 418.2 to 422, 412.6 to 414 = 0.14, 10.4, 10.6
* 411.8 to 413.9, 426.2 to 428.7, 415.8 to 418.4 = -0.03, 9.71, 10.6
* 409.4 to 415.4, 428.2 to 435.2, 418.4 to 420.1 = -0.04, 9.84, 10.2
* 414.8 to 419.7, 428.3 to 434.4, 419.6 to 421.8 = -0.15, 10.1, 10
